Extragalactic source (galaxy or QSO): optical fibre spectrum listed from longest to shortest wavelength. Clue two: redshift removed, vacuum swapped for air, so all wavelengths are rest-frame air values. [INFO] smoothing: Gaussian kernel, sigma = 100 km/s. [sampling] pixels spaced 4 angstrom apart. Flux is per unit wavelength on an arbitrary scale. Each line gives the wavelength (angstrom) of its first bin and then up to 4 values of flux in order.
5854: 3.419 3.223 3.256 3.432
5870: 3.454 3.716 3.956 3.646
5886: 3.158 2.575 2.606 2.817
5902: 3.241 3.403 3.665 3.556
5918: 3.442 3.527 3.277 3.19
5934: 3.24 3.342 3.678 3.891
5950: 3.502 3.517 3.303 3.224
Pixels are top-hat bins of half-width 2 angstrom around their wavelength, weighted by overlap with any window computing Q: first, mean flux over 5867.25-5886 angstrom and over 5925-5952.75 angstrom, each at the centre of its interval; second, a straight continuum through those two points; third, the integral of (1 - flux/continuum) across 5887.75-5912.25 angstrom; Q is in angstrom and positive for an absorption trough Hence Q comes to 3.4 angstrom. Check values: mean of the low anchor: 3.63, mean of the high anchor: 3.45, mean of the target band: 3.06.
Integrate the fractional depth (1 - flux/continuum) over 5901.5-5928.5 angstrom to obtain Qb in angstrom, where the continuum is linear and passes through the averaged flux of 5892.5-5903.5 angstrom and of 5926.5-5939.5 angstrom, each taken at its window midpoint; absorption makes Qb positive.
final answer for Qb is -3.4 angstrom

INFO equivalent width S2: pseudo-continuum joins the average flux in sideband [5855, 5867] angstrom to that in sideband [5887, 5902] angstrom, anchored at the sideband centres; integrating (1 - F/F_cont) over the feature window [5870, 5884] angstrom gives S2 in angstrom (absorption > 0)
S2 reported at -3.1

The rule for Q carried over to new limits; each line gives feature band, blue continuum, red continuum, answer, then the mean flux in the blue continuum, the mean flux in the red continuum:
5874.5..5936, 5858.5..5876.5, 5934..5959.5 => 3.36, 3.46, 3.52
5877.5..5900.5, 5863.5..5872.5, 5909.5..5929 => 2.53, 3.45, 3.46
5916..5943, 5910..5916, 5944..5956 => 1.78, 3.59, 3.64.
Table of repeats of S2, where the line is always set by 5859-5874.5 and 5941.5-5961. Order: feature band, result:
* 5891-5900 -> 2.0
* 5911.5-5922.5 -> 0.0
